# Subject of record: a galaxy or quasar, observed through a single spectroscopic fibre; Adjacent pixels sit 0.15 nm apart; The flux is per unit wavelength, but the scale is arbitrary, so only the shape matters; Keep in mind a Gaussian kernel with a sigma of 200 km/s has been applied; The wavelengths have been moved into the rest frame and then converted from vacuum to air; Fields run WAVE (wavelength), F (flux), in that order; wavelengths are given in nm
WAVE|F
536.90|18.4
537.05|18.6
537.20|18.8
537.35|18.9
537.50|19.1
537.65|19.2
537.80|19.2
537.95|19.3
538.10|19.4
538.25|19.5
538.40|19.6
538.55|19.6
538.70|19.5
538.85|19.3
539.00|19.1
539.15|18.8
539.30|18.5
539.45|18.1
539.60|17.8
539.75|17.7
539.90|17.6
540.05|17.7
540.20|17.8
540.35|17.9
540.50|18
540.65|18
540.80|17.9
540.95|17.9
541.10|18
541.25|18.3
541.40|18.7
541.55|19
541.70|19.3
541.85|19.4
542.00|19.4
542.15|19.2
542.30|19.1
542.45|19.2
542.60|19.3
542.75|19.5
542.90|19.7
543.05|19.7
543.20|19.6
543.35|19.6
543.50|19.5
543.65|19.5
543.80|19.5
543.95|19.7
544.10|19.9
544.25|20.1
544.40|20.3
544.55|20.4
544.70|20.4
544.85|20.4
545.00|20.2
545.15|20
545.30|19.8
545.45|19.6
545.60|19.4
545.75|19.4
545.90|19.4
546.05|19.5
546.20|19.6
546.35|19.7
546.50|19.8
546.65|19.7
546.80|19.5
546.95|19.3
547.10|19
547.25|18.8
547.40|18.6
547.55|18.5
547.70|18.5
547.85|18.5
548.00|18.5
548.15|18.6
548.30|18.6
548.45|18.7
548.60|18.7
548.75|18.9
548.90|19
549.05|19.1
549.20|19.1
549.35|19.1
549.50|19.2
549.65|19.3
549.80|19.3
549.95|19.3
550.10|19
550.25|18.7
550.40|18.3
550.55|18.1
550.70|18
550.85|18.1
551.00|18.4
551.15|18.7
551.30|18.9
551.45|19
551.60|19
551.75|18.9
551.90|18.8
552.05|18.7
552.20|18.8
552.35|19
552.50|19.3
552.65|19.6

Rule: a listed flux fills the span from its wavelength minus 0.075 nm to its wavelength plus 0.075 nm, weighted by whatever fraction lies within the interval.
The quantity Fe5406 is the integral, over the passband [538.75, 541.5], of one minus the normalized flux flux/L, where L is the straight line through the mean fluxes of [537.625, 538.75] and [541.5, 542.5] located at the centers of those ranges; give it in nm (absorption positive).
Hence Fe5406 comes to 0.161 nm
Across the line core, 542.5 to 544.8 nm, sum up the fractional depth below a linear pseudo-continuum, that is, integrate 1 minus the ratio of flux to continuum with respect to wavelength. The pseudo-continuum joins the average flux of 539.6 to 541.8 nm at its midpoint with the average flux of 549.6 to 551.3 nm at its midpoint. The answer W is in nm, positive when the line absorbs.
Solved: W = -0.19 nm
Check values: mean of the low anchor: 18.1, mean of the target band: 19.8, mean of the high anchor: 18.7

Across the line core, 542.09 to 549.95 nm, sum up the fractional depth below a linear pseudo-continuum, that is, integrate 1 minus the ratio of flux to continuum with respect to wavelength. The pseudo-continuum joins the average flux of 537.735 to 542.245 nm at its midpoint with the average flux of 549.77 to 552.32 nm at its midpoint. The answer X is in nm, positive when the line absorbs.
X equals -0.29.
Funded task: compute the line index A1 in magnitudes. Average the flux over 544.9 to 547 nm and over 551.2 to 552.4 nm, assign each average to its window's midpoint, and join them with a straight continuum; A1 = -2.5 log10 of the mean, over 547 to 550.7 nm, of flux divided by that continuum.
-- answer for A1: 0.03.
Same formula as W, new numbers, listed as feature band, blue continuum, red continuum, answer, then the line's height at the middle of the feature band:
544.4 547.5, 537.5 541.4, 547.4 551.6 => -0.16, 18.7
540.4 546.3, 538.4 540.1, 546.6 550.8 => -0.21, 18.7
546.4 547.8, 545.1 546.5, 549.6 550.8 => 0.02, 19.3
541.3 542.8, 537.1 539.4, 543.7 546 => 0.03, 19.6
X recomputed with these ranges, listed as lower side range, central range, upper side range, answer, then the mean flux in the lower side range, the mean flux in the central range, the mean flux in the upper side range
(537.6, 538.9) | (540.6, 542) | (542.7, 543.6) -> 0.070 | 19.4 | 18.6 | 19.6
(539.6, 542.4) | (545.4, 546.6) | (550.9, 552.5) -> -0.062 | 18.4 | 19.6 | 18.8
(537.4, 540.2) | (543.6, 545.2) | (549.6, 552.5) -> -0.107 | 18.8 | 20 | 18.8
